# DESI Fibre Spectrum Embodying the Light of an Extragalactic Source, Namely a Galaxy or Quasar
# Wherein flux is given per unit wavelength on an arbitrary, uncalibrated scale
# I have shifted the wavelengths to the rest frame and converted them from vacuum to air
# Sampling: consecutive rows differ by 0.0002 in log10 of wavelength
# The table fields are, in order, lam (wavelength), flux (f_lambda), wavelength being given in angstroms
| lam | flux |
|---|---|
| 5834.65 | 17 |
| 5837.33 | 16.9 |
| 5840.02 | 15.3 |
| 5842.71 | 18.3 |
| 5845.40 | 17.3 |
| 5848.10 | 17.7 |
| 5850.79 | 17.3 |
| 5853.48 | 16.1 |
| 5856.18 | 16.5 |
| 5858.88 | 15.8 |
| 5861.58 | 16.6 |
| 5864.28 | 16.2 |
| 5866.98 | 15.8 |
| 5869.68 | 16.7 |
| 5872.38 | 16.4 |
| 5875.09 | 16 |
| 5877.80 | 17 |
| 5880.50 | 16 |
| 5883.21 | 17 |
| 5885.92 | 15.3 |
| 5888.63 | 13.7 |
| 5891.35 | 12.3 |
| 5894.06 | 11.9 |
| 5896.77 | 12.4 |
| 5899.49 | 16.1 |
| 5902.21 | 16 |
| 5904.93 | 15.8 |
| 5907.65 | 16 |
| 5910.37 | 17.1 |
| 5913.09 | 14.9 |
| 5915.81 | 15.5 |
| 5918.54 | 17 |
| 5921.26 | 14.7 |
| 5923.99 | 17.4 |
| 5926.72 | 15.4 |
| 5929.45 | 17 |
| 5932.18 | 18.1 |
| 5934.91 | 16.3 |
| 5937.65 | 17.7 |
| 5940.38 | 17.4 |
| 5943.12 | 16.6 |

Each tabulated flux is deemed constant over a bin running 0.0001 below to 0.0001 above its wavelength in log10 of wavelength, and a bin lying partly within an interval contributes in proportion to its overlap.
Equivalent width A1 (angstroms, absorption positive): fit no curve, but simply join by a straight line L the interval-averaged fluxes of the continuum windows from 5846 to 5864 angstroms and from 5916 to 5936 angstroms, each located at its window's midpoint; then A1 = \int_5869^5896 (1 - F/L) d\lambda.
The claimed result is 2.39 angstroms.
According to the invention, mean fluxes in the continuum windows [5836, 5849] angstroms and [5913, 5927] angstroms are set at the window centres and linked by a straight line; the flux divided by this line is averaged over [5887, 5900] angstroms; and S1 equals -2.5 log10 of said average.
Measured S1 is 0.24 mag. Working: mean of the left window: 17.1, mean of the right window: 15.9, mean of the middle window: 13.1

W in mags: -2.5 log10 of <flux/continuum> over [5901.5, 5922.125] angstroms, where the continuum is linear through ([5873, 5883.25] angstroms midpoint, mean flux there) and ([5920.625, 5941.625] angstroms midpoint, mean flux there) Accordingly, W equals 0.05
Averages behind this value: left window 16.4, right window 16.8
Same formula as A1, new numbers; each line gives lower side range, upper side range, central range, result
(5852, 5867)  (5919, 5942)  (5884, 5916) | 3.4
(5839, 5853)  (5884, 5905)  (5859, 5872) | -0.3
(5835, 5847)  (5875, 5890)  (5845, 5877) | -0.2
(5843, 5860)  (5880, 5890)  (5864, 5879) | -0.3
